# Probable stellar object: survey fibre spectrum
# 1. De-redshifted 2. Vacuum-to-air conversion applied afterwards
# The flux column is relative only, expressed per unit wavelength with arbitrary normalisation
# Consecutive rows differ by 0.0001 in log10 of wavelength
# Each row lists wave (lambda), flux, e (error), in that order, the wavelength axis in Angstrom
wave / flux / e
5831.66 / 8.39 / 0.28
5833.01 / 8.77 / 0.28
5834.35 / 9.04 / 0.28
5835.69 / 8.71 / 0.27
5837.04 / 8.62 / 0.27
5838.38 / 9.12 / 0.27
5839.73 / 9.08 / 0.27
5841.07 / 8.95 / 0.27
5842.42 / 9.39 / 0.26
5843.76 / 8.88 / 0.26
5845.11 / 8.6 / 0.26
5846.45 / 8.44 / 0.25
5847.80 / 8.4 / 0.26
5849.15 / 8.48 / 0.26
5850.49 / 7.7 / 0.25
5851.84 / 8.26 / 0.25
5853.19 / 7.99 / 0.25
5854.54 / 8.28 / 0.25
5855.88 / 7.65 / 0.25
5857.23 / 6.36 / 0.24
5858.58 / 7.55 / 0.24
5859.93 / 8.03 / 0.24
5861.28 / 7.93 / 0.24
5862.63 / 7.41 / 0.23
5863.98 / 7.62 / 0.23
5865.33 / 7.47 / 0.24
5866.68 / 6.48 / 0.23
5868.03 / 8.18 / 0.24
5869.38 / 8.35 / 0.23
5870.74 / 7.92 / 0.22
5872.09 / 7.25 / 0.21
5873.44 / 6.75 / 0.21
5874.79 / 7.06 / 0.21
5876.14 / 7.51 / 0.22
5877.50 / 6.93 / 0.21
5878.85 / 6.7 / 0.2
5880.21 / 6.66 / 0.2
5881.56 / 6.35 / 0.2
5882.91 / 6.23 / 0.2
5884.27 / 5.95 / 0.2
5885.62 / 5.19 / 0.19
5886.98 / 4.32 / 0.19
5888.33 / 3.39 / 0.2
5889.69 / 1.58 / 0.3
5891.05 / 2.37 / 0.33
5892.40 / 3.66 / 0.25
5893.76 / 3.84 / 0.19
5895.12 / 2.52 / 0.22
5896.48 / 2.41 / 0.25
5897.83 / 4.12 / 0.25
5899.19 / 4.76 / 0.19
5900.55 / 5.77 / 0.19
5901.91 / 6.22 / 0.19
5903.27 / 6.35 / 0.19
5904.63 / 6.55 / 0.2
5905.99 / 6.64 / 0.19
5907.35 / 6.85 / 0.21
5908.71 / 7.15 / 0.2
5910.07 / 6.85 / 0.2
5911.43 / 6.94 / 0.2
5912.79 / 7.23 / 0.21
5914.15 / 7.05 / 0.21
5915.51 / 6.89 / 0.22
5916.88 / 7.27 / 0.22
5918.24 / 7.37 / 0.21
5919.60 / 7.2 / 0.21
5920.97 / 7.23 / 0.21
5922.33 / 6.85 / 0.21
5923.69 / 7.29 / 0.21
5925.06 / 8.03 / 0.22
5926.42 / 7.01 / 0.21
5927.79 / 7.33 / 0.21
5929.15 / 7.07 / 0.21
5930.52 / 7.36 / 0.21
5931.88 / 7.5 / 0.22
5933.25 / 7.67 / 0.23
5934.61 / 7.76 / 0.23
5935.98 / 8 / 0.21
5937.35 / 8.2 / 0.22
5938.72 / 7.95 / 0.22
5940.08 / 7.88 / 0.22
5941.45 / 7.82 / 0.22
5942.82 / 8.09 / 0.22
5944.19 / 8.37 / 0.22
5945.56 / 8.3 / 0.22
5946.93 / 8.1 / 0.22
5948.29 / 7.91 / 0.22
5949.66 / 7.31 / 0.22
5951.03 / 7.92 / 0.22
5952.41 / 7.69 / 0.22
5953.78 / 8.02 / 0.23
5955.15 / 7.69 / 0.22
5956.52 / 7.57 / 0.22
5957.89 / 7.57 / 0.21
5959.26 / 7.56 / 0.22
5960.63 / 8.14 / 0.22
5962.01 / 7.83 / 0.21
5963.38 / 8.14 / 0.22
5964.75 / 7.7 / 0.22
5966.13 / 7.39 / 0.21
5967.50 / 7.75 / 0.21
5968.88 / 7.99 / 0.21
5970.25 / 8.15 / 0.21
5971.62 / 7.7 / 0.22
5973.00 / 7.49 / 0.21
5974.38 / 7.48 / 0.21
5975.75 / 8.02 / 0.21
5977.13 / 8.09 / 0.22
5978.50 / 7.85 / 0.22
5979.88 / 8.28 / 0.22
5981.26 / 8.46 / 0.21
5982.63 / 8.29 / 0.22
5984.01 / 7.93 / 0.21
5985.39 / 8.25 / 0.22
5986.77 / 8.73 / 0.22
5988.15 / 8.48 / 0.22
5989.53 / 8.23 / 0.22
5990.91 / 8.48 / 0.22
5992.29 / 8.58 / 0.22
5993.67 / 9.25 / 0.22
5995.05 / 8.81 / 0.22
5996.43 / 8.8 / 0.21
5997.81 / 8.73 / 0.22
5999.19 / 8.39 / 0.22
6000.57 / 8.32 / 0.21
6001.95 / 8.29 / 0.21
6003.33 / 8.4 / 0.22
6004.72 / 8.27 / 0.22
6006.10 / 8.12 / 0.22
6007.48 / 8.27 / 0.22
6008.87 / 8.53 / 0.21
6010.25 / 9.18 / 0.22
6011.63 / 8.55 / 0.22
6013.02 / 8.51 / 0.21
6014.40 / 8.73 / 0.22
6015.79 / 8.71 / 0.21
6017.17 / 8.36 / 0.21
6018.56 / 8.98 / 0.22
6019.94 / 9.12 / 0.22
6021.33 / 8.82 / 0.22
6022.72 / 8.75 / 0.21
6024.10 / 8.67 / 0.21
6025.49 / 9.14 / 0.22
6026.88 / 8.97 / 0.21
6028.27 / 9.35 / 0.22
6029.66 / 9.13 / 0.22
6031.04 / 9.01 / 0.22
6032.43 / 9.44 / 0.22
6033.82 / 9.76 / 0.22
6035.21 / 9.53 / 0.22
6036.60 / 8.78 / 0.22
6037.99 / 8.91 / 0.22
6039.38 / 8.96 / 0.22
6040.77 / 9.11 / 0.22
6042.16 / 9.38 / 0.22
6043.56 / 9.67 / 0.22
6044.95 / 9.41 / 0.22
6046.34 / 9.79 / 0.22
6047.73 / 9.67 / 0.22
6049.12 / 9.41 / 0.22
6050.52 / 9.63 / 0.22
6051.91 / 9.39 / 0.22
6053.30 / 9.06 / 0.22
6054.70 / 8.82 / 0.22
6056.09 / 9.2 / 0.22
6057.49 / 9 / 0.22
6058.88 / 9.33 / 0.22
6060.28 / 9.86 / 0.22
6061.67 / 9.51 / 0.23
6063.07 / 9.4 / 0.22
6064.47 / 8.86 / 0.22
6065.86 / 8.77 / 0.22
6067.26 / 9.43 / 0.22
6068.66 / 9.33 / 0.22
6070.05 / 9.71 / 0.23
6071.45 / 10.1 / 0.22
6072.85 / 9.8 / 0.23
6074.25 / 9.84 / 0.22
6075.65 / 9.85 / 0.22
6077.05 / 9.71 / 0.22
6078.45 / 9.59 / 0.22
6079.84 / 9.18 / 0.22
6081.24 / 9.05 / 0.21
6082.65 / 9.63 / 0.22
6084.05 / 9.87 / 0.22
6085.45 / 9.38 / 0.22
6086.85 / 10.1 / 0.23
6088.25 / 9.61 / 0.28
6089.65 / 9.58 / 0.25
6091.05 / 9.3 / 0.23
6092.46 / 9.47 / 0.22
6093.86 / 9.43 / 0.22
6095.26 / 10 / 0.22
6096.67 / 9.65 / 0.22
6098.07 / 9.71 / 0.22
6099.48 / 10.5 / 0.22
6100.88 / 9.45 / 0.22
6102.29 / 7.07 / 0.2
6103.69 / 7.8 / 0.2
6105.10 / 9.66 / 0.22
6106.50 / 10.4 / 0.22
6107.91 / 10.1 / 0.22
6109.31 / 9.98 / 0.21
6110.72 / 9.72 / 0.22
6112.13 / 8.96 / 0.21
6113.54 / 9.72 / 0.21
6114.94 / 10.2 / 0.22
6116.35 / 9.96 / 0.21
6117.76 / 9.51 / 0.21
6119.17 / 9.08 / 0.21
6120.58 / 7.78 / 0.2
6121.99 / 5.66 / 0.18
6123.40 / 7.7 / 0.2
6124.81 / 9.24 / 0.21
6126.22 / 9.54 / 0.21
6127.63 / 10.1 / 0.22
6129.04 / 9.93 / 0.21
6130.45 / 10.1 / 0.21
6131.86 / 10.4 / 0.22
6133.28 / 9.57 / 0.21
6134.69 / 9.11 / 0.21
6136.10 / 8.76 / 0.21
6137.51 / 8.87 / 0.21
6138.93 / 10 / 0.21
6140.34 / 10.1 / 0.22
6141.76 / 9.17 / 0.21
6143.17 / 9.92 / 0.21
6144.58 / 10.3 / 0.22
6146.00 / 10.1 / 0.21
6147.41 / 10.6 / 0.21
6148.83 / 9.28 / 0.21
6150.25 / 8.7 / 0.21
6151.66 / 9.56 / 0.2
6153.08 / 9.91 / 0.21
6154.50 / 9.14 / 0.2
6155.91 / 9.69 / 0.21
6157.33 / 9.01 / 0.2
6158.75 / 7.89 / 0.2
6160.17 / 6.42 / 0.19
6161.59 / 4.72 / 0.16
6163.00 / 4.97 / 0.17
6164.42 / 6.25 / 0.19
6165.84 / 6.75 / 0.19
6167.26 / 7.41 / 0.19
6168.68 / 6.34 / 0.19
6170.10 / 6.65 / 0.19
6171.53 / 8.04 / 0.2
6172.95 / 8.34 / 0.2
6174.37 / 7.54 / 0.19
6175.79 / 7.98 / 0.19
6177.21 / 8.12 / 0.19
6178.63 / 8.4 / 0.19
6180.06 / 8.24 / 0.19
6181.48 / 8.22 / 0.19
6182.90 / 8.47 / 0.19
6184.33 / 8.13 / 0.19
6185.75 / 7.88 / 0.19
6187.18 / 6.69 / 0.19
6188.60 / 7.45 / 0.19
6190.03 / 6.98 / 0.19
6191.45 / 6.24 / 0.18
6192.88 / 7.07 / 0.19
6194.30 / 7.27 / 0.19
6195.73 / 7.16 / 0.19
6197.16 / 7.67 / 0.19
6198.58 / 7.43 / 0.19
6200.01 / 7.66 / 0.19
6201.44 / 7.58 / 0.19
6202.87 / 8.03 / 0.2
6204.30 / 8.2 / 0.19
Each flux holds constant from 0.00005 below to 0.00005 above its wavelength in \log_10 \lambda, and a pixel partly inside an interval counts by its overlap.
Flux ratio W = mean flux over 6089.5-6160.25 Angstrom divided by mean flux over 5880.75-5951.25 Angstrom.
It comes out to 1.45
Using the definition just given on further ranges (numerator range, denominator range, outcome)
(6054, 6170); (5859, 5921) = 1.48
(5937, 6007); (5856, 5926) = 1.29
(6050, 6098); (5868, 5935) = 1.52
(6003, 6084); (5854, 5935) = 1.42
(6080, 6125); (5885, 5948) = 1.45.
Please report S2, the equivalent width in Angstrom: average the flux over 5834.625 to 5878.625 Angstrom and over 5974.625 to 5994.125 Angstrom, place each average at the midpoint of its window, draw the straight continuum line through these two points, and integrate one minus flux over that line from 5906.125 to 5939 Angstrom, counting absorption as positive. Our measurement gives 3.4 Angstrom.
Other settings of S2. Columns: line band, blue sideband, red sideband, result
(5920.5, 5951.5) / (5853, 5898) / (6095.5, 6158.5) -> -3.5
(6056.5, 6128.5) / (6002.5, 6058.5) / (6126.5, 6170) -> -4.1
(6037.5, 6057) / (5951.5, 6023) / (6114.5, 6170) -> -2.0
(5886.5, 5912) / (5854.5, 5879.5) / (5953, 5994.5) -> 9.3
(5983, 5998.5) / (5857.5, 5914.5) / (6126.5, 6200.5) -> -3.7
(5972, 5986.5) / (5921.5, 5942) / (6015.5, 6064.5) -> 0.5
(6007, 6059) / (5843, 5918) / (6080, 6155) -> -4.2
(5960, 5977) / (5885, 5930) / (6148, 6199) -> -4.3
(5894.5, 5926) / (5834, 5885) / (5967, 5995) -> 6.4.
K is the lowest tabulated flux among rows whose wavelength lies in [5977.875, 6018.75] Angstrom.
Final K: 7.85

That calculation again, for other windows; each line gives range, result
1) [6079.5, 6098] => 9.05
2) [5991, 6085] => 8.12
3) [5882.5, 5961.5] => 1.58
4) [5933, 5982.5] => 7.31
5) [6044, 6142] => 5.66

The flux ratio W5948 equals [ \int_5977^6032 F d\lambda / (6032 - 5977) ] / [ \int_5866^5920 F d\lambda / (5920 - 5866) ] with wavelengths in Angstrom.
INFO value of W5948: 1.44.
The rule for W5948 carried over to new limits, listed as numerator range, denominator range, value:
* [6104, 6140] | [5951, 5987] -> 1.18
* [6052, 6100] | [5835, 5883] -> 1.21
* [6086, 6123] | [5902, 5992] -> 1.22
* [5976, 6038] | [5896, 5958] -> 1.21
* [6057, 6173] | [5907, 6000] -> 1.16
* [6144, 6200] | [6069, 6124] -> 0.84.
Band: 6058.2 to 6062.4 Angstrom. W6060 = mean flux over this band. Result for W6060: 9.56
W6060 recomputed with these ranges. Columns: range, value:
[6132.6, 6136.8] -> 9.16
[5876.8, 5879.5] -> 6.81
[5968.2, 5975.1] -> 7.77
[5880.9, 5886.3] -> 5.93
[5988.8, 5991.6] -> 8.35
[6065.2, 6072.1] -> 9.47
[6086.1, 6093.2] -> 9.61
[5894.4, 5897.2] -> 2.52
